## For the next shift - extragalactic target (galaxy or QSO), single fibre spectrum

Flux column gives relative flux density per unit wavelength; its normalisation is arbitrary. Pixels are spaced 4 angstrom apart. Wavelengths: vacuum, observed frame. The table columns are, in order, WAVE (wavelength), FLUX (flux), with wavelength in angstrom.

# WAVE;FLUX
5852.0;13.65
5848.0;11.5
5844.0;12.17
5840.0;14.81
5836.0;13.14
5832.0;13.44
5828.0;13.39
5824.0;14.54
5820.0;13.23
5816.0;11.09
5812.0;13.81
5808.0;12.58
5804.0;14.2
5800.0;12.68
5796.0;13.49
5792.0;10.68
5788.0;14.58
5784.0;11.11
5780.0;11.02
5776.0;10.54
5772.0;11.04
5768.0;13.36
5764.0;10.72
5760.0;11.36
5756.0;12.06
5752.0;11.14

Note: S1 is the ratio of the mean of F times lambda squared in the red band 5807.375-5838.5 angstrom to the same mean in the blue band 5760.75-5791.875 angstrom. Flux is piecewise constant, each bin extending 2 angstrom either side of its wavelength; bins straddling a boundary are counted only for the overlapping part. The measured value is 1.15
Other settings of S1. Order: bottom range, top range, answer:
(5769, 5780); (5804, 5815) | 1.21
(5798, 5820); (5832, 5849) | 1.02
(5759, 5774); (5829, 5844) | 1.19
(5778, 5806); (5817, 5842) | 1.10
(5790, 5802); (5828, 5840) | 1.12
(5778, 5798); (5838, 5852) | 1.08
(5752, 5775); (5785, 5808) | 1.13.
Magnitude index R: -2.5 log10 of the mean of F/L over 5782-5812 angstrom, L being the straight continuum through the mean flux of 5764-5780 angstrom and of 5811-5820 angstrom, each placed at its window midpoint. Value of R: -0.07 mag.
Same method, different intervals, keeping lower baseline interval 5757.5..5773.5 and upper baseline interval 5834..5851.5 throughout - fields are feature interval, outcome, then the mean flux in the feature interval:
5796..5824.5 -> -0.059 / 13.1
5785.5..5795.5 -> -0.053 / 12.7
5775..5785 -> 0.095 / 10.9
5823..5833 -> -0.085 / 13.8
